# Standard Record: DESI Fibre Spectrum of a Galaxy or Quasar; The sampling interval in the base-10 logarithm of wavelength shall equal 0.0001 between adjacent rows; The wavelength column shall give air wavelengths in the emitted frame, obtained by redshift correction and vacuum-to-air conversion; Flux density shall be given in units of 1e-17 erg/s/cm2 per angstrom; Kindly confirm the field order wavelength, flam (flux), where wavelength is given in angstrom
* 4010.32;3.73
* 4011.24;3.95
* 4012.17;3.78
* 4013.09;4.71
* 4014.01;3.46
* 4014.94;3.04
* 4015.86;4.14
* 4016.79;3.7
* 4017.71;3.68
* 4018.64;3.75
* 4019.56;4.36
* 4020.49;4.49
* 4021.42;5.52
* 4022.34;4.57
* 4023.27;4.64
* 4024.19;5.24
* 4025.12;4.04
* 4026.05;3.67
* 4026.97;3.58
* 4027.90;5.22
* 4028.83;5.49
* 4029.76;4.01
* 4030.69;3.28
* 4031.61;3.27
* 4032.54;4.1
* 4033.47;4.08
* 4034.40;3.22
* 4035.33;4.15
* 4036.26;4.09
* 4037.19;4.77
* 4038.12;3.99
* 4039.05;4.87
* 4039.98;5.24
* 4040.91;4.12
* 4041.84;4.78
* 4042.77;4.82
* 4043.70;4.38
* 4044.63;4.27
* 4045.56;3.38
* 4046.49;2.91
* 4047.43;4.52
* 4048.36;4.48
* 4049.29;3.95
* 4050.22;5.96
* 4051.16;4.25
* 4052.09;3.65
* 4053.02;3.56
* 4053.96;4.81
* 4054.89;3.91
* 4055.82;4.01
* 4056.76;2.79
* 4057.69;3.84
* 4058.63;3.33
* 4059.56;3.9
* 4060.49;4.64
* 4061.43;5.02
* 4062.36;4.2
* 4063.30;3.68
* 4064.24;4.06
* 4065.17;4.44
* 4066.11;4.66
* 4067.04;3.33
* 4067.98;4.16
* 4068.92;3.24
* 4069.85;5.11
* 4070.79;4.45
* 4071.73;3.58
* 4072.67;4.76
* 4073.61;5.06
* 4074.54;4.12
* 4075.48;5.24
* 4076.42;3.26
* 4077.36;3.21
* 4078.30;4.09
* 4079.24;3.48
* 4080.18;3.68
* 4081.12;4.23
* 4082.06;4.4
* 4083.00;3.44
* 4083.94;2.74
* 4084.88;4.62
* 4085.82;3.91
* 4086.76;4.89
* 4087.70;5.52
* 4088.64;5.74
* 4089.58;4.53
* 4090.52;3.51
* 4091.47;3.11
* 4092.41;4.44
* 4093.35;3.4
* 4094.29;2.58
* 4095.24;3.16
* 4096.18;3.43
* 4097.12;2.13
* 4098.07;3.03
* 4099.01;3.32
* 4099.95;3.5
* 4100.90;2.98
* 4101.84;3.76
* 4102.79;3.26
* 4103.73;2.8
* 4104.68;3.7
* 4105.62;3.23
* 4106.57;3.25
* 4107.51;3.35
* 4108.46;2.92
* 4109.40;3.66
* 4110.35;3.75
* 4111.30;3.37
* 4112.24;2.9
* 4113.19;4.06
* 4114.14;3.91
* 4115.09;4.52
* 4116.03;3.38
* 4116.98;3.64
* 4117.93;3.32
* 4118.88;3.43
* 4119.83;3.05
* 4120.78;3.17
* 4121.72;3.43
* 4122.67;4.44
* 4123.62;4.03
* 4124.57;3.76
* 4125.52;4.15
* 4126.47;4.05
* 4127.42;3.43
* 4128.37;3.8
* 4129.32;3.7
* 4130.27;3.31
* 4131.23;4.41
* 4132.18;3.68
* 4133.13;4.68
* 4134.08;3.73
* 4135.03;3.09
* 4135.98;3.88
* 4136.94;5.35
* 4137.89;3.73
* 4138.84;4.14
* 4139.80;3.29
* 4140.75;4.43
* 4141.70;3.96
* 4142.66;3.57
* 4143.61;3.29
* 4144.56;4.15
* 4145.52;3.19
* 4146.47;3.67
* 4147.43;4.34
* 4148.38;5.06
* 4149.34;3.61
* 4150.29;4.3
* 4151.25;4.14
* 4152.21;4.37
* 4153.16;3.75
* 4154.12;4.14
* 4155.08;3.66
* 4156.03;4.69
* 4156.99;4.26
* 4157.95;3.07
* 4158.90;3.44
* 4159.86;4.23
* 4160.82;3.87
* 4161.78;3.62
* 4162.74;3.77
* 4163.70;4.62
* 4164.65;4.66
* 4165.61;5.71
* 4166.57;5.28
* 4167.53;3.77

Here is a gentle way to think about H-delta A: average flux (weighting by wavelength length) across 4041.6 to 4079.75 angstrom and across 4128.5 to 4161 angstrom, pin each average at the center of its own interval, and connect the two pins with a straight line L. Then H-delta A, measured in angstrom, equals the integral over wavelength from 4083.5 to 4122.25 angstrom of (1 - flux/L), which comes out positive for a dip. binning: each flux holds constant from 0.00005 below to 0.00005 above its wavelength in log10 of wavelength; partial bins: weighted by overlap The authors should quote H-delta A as 4.5 angstrom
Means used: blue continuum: 4.12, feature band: 3.57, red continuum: 3.95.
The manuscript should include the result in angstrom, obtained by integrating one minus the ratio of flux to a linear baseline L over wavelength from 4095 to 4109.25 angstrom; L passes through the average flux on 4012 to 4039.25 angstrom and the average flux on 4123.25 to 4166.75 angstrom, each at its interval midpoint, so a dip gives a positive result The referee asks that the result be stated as 3.0 angstrom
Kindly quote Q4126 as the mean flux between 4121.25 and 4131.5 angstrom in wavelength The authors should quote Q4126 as 3.85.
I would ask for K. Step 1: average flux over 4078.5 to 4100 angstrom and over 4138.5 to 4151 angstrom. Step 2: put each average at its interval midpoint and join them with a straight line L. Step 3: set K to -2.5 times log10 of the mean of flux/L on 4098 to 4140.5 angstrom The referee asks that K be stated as 0.06 mag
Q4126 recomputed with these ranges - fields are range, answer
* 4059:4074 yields 4.26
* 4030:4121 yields 3.89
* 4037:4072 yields 4.18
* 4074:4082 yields 3.95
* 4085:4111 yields 3.6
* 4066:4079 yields 4.14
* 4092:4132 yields 3.5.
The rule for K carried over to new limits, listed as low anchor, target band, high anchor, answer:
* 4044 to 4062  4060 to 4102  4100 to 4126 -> -0.04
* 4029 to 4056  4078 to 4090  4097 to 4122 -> -0.16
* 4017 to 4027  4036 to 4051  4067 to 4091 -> -0.03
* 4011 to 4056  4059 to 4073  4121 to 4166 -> -0.02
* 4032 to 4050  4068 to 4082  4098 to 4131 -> -0.05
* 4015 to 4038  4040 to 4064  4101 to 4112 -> -0.06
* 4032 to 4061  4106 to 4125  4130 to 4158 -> 0.13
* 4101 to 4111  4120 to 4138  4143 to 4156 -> -0.05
